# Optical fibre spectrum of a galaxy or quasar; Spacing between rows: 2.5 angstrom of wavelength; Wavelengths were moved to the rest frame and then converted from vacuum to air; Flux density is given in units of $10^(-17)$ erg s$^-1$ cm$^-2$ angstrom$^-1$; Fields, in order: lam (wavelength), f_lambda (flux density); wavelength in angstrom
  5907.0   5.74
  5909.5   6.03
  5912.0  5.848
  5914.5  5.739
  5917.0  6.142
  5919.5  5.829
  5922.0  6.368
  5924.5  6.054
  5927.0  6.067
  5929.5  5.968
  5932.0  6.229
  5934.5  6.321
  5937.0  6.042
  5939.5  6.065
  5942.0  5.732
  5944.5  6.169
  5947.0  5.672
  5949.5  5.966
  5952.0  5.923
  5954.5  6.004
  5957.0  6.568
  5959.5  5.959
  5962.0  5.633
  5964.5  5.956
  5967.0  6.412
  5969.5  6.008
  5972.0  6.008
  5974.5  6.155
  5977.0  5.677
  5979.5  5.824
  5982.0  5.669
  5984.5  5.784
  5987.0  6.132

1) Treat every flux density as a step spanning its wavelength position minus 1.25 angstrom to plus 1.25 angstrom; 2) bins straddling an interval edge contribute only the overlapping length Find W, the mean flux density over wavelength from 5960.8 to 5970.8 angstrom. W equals 6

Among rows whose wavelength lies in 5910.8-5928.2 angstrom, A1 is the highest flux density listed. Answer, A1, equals 6.368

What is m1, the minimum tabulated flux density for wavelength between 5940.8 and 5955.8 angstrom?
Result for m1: 5.672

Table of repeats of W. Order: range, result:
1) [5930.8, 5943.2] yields 6.08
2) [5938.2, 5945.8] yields 5.99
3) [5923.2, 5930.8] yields 6.03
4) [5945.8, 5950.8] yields 5.82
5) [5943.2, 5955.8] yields 5.95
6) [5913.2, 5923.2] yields 6.02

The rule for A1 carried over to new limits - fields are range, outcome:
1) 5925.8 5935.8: 6.321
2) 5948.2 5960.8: 6.568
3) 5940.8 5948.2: 6.169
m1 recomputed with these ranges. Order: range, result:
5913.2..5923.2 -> 5.739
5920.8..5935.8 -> 5.968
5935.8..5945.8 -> 5.732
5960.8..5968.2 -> 5.633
